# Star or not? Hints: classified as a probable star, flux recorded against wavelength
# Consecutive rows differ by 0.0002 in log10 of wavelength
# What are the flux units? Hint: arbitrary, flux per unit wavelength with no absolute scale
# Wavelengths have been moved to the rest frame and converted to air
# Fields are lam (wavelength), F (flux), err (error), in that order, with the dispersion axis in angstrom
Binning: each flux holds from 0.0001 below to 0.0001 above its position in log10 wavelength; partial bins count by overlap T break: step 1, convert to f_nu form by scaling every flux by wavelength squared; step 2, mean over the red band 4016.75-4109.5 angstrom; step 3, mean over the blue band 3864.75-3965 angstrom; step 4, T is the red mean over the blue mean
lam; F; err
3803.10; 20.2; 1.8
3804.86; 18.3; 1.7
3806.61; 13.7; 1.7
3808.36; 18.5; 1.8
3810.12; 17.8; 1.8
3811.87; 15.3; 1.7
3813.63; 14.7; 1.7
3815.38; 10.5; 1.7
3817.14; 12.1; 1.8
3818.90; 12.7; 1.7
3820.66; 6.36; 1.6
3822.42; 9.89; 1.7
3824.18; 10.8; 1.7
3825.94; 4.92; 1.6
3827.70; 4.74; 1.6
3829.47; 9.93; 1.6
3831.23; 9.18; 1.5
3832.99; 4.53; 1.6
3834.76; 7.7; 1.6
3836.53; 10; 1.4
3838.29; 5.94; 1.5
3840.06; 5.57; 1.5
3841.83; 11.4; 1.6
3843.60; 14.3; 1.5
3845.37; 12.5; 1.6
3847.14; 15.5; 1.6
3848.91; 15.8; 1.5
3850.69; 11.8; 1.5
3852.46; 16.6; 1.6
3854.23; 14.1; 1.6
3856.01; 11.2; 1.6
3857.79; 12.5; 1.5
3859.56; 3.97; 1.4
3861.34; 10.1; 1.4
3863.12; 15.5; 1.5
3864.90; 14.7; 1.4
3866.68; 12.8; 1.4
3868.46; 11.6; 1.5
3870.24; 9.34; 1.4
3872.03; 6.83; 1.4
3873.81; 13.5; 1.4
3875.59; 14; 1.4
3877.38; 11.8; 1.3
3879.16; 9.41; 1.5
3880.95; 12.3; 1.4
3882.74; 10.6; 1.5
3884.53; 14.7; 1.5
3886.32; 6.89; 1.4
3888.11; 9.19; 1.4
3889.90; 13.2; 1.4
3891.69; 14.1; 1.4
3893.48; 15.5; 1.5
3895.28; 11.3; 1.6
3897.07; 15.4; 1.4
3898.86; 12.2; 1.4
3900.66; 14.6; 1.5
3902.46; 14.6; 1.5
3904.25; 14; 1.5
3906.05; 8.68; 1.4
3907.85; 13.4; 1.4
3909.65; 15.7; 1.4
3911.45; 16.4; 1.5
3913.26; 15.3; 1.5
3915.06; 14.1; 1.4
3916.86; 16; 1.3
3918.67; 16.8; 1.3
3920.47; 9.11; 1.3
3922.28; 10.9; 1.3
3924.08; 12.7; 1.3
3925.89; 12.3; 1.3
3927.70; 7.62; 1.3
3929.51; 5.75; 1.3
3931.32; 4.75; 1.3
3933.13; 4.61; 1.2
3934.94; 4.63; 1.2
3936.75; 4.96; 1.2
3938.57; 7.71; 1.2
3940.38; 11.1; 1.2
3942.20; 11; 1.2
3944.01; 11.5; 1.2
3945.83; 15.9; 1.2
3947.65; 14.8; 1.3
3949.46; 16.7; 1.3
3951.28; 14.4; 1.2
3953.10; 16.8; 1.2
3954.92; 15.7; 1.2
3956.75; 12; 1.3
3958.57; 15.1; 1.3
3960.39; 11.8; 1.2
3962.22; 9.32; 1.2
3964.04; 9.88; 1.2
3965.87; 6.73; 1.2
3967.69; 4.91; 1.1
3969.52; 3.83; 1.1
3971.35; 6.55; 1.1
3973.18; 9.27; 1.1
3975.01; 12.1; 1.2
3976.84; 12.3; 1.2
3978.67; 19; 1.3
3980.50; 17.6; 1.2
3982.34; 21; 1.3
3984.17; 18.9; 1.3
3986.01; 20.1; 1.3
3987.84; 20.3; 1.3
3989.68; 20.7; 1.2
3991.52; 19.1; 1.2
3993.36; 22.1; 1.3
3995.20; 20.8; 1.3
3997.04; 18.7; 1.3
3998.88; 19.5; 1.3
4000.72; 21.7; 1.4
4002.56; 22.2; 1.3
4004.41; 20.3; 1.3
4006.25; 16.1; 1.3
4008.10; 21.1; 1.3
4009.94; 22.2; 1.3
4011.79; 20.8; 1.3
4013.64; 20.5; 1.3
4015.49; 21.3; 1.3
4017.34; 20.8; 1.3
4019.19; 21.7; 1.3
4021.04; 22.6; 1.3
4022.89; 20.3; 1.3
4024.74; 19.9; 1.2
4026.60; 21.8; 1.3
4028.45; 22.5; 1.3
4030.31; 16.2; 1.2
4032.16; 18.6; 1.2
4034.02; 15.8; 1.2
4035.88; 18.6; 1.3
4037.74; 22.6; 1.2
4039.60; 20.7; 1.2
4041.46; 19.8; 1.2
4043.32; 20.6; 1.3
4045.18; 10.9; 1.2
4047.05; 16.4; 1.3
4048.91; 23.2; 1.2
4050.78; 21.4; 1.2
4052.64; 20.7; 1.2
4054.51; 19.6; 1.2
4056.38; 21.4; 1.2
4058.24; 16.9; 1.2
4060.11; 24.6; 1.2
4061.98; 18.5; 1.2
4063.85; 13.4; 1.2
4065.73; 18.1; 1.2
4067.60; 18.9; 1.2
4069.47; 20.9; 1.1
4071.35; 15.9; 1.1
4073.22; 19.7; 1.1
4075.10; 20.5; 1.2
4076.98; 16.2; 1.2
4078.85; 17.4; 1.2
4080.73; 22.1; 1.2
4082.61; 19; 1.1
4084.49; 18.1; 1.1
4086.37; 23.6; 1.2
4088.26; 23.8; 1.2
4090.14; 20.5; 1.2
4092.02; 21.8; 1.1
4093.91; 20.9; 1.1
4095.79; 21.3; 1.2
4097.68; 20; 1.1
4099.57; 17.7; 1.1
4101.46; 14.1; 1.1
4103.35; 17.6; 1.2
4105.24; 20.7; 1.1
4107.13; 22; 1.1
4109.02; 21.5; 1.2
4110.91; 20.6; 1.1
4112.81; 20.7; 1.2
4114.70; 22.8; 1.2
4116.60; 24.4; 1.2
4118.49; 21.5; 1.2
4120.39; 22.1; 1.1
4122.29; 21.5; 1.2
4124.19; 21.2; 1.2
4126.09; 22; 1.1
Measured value 1.8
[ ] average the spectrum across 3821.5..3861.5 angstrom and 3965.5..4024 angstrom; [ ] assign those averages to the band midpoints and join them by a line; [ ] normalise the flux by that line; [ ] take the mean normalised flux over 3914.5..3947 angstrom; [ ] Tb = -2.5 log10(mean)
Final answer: 0.40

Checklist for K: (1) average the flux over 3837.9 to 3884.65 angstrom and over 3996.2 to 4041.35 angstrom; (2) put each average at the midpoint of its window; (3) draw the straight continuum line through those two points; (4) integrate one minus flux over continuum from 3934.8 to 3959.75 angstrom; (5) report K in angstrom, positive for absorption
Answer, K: 6.0 angstrom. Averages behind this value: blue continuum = 11.8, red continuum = 20.3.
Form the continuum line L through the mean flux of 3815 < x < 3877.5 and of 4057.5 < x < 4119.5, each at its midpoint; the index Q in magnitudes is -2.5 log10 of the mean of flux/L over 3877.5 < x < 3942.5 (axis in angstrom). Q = 0.14 mag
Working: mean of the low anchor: 10.7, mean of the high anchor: 19.9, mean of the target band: 11.4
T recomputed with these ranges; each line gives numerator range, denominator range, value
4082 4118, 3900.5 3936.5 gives 1.98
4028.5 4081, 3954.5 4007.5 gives 1.27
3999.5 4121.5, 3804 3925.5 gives 1.83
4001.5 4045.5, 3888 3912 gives 1.57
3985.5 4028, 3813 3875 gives 2.10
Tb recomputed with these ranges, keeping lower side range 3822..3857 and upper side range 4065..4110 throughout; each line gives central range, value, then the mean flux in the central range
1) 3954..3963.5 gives 0.170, 12.7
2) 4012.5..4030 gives -0.221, 21.1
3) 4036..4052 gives -0.080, 19.4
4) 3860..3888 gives 0.020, 11.4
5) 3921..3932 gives 0.436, 9.09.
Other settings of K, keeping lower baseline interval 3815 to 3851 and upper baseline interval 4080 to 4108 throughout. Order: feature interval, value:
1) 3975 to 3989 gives -2.1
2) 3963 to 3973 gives 5.6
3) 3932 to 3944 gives 5.5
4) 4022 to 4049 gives -1.9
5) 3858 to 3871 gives -0.2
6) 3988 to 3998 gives -2.5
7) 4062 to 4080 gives 1.2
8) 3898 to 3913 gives -1.3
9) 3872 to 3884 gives -0.1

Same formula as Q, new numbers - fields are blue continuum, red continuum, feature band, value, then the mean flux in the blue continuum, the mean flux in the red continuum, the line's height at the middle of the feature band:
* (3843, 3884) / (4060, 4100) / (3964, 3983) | 0.40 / 12.2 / 19.6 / 16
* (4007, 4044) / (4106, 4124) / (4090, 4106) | 0.12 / 20.4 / 21.9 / 21.6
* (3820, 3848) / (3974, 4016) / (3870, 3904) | 0.03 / 8.97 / 19.5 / 12.4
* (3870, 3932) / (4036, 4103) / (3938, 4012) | 0.01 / 12.1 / 19.4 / 15.3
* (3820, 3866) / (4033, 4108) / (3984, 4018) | -0.22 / 10.4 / 19.4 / 16.6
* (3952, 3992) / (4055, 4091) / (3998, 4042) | -0.23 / 13.7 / 19.4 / 16.4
